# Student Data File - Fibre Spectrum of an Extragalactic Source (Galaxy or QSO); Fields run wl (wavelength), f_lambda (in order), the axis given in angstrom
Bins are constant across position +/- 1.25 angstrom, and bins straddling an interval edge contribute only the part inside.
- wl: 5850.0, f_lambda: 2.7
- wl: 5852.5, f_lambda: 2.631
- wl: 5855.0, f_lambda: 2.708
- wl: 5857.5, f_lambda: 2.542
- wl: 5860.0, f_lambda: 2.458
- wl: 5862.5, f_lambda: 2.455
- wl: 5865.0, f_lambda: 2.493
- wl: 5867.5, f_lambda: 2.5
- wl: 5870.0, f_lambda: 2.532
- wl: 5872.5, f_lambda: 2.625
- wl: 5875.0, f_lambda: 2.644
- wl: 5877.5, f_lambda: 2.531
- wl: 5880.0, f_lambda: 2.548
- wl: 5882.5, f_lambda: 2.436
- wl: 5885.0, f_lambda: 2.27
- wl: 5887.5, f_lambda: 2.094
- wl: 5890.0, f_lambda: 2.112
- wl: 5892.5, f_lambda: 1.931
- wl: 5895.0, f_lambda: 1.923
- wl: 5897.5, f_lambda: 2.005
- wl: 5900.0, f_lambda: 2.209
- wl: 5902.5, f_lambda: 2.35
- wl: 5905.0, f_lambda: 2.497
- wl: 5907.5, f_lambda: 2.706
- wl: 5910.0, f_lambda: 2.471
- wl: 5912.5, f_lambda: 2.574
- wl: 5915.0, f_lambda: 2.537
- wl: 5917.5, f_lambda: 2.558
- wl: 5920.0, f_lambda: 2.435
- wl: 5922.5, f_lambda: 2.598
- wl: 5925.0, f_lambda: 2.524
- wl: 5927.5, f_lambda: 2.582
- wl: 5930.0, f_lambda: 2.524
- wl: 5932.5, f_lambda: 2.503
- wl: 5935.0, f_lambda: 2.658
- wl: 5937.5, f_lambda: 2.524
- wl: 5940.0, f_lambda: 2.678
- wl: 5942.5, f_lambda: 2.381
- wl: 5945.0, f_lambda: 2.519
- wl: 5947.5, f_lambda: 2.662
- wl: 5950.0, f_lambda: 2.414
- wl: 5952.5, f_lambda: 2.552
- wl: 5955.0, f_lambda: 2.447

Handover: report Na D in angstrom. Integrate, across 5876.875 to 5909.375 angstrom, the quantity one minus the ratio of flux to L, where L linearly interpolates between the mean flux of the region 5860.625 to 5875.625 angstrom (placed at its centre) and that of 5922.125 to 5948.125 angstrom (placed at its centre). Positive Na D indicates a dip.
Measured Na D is 3.4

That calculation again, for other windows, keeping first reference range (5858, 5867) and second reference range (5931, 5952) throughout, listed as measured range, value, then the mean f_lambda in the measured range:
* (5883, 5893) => 1.44 angstrom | 2.14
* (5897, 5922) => 0.64 angstrom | 2.45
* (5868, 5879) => -0.40 angstrom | 2.58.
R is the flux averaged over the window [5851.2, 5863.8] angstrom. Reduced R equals 2.56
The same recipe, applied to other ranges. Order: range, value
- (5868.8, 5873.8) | 2.58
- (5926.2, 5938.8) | 2.56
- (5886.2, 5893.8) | 2.05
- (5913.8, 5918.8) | 2.55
